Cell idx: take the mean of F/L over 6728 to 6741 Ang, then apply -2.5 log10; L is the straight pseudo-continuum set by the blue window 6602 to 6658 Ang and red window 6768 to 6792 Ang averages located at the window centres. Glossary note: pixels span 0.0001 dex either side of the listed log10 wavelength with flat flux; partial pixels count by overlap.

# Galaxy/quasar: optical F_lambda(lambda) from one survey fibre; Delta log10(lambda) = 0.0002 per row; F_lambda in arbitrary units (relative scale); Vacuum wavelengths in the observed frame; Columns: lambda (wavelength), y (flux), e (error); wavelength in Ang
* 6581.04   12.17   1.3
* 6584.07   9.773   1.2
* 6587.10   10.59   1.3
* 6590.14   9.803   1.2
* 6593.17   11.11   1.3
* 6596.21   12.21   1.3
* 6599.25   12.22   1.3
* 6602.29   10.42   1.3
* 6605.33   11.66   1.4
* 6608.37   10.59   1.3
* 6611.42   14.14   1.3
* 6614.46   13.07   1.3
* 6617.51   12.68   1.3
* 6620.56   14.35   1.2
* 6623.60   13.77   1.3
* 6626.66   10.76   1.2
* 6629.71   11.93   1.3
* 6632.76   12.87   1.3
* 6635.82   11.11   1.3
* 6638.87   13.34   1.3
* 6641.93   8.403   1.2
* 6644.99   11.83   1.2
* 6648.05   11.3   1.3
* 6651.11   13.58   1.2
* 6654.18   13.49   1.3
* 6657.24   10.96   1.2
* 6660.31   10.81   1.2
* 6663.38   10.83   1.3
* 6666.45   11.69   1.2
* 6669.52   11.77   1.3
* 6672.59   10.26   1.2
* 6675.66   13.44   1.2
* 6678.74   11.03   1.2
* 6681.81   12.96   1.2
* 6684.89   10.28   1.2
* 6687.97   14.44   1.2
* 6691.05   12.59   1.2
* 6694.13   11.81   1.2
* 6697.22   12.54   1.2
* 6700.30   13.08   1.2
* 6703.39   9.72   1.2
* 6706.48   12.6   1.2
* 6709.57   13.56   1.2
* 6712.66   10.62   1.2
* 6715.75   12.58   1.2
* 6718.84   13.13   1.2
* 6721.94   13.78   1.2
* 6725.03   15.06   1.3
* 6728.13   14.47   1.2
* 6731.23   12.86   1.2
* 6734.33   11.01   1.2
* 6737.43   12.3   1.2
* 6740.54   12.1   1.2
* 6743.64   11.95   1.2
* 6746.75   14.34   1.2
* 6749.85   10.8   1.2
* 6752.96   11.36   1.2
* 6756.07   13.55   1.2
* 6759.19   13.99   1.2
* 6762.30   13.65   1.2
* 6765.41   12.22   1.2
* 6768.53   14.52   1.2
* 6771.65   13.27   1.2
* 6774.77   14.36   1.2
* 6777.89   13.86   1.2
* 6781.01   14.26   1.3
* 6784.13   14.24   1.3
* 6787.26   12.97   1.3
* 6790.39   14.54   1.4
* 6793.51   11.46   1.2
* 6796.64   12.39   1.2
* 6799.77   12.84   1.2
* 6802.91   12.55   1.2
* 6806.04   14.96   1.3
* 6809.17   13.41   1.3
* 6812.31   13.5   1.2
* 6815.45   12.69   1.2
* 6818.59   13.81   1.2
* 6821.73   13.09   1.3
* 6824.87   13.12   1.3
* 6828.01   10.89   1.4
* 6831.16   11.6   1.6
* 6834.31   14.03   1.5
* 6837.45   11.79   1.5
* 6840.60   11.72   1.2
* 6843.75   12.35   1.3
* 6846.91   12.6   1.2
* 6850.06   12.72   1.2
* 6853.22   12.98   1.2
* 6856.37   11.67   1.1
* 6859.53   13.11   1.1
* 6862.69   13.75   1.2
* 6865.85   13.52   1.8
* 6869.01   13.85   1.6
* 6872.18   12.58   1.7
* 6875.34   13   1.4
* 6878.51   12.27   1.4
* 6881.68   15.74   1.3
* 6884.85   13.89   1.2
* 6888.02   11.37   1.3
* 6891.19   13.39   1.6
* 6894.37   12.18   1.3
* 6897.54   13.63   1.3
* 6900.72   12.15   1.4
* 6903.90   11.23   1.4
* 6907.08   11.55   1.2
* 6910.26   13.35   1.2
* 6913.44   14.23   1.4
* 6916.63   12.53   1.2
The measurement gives 0.09 mag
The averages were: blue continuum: 12.2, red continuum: 14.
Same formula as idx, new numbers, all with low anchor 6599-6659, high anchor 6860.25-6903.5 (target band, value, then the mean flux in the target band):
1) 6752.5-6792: -0.080 mag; 13.7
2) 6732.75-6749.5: 0.029 mag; 12.2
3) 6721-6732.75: -0.127 mag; 14.1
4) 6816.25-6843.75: 0.035 mag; 12.5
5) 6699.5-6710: 0.034 mag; 12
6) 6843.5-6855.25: 0.028 mag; 12.7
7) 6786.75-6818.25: -0.030 mag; 13.2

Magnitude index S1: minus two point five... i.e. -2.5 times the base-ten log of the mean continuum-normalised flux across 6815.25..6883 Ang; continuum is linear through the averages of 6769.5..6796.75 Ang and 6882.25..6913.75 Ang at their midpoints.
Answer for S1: 0.019 mag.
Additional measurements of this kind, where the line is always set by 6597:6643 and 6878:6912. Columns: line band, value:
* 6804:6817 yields -0.08 mag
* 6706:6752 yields -0.03 mag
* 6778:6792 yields -0.12 mag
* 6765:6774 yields -0.09 mag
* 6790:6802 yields 0.00 mag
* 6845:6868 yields -0.02 mag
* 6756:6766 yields -0.08 mag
